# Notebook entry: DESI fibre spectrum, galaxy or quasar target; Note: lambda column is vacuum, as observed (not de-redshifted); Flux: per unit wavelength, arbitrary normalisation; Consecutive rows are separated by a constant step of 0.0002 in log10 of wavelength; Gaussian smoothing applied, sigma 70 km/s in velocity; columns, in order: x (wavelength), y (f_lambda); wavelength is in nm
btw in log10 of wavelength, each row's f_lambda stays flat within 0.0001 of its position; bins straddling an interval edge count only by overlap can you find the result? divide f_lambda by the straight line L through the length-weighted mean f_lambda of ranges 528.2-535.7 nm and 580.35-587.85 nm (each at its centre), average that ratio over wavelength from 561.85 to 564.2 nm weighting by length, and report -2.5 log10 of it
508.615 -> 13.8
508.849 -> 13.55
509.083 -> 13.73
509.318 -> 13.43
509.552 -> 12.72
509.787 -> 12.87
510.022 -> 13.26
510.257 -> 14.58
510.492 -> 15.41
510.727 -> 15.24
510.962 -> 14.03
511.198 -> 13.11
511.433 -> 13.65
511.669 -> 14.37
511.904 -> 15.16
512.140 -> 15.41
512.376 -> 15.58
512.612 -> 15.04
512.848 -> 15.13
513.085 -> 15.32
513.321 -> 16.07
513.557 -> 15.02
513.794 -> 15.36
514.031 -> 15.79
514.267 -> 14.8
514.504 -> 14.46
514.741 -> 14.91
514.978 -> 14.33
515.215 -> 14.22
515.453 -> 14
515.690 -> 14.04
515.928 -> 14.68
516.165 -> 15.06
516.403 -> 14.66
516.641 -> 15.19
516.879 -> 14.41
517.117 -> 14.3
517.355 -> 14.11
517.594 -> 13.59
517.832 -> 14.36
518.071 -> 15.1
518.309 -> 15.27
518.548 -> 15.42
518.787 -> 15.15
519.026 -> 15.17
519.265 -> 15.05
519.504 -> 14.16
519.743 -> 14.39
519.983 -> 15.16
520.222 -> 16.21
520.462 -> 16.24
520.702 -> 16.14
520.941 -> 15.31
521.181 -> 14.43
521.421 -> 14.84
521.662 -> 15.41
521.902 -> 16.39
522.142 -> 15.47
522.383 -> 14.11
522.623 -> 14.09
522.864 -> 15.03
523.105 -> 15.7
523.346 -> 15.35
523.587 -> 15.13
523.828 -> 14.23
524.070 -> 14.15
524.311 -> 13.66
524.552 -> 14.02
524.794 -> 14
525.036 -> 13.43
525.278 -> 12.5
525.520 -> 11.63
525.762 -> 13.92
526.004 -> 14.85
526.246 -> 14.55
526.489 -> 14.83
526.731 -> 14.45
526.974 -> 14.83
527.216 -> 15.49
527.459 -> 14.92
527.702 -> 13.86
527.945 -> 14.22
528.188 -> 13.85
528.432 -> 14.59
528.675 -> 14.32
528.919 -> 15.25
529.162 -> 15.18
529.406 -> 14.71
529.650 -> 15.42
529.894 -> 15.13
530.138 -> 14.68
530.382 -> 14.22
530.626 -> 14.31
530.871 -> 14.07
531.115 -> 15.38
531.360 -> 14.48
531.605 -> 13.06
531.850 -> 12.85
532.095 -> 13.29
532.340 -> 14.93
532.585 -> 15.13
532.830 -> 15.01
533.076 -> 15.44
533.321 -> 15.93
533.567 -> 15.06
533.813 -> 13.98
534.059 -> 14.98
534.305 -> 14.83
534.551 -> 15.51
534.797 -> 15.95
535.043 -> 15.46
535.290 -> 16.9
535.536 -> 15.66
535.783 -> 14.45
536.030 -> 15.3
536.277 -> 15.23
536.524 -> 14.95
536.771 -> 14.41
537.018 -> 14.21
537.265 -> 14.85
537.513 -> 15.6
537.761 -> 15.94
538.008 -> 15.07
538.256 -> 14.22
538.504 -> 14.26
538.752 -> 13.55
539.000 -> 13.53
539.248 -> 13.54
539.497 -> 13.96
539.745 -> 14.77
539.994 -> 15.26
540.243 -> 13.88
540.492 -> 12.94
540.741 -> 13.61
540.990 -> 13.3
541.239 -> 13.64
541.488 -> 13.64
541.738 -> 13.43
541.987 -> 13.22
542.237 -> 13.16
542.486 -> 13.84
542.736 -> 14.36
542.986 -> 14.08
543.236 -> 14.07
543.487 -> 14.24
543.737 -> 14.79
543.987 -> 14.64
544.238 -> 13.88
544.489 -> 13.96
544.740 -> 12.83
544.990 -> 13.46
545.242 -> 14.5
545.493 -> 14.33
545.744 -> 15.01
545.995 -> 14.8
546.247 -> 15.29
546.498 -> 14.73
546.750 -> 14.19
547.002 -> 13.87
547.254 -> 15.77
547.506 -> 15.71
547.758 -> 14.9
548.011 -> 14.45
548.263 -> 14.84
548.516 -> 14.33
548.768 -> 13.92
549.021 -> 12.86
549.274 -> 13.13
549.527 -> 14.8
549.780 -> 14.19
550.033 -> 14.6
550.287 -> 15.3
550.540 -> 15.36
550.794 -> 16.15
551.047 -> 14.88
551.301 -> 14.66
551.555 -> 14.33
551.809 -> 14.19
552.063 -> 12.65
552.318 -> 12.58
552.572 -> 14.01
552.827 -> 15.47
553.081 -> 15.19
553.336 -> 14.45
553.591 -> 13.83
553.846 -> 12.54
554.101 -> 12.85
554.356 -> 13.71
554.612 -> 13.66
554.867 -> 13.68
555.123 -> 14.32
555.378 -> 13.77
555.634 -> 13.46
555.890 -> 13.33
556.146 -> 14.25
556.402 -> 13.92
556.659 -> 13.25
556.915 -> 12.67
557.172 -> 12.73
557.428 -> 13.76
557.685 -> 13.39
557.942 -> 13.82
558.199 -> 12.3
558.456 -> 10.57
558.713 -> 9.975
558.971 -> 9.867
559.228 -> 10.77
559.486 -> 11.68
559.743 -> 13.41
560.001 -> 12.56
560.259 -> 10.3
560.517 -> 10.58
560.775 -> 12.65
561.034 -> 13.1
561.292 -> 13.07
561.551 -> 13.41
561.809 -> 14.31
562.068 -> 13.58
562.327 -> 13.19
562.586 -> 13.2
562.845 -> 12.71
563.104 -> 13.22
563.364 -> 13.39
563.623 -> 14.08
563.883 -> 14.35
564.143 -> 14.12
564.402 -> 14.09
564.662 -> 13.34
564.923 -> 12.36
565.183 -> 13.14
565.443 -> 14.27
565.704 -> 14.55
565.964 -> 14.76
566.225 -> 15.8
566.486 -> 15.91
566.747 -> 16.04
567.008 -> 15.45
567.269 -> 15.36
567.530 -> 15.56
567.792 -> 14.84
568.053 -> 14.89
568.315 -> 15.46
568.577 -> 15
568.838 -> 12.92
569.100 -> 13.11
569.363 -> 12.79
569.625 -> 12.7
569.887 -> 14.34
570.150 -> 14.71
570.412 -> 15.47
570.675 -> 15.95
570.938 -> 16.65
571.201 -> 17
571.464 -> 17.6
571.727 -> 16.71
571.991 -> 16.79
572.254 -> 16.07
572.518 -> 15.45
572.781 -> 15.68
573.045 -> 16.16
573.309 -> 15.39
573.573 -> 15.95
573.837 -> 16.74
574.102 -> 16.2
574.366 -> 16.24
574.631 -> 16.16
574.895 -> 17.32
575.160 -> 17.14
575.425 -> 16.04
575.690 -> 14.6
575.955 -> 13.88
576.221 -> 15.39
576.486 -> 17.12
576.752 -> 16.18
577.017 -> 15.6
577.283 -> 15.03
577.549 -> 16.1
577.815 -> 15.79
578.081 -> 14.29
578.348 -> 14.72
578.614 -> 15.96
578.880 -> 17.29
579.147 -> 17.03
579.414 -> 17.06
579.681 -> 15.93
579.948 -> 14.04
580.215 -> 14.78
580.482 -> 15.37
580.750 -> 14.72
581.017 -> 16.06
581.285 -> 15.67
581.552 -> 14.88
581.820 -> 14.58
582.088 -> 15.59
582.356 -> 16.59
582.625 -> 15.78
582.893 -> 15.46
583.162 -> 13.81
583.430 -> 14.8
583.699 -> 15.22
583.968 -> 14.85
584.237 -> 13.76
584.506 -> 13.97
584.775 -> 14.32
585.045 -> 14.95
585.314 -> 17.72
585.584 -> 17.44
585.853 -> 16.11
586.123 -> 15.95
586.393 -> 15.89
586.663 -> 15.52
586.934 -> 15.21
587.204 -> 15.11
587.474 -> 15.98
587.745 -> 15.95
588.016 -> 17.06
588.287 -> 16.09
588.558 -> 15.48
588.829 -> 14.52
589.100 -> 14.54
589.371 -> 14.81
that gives 0.123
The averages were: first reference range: 14.8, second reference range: 15.4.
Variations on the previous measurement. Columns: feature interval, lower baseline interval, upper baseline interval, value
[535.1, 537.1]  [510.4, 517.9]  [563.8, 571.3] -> -0.035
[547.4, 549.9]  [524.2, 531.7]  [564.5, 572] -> 0.024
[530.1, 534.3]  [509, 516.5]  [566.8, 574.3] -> 0.023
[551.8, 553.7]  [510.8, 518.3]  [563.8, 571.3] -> 0.047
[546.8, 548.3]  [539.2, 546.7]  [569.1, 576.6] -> -0.043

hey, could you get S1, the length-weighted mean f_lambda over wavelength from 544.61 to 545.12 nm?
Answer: 13.2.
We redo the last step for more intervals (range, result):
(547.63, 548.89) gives 14.5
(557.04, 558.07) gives 13.4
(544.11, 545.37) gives 13.7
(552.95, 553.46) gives 14.8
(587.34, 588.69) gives 16.1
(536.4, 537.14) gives 14.5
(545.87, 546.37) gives 15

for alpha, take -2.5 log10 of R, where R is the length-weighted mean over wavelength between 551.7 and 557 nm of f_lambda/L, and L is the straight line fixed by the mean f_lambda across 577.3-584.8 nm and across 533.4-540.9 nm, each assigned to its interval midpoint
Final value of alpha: 0.09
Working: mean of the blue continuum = 14.7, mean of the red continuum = 15.3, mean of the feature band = 13.7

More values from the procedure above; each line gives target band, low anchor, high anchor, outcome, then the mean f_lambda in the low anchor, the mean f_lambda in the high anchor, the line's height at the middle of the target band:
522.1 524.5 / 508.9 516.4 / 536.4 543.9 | -0.02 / 14.5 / 14.1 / 14.4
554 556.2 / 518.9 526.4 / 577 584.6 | 0.10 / 14.7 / 15.3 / 15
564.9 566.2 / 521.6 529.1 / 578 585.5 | 0.07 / 14.5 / 15.3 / 15.1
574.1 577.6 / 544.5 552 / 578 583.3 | -0.04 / 14.5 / 15.5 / 15.3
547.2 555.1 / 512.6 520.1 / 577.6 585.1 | 0.06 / 14.8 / 15.3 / 15.1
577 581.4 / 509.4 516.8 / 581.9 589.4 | -0.02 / 14.6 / 15.4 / 15.4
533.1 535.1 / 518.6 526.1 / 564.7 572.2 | -0.03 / 14.7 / 15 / 14.8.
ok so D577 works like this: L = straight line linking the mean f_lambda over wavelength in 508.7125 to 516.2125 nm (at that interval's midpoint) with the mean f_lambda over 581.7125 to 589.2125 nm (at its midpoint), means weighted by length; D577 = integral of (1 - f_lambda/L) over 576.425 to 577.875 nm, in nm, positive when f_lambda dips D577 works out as -0.06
